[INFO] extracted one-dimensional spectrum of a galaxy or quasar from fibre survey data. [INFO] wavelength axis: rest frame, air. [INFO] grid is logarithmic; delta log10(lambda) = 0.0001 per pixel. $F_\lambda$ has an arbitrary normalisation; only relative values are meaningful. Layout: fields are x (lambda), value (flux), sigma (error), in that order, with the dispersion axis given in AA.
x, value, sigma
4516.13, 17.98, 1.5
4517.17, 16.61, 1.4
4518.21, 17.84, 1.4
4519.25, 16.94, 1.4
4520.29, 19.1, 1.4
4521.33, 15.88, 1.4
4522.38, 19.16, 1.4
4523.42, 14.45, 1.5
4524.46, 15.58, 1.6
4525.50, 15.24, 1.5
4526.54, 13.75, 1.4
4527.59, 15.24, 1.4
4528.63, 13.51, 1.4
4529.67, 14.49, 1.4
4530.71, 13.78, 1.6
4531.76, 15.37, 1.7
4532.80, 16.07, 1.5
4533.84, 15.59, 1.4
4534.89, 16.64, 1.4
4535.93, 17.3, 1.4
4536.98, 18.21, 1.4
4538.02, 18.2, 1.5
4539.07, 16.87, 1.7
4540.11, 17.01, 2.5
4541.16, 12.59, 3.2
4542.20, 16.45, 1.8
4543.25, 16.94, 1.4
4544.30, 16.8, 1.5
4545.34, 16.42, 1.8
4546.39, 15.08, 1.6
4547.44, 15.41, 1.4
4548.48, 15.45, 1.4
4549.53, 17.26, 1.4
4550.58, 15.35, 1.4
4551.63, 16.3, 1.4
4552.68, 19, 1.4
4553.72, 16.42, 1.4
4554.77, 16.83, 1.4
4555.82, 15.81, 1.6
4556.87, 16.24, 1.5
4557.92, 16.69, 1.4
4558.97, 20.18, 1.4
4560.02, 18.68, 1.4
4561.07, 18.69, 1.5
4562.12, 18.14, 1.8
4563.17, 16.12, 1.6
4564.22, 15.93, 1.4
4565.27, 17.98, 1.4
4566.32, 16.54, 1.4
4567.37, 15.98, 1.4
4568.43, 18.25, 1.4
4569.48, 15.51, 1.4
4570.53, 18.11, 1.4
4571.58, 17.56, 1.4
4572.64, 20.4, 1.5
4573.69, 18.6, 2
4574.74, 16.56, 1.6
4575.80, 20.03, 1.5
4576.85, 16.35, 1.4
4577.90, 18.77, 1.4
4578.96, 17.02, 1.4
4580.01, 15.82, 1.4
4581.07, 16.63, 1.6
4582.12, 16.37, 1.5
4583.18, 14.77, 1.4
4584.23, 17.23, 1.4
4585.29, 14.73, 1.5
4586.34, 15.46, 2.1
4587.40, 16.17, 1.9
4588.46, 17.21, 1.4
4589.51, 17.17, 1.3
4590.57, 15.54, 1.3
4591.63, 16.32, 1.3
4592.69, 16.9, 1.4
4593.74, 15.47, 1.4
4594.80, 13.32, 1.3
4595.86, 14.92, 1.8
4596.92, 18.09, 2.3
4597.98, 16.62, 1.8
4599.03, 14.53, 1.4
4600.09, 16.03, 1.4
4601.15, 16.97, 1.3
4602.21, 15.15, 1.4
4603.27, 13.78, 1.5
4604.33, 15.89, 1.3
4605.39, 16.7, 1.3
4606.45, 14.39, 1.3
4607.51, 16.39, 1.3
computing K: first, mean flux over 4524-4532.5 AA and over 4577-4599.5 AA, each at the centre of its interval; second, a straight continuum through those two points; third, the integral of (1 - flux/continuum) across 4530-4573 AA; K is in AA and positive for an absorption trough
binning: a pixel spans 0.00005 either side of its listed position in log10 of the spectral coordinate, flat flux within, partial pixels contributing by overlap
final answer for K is -4.3 AA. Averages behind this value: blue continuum 14.7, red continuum 16.2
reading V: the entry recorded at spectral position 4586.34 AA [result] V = 15.46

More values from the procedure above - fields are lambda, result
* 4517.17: 16.61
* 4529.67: 14.49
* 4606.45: 14.39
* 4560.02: 18.68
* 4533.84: 15.59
